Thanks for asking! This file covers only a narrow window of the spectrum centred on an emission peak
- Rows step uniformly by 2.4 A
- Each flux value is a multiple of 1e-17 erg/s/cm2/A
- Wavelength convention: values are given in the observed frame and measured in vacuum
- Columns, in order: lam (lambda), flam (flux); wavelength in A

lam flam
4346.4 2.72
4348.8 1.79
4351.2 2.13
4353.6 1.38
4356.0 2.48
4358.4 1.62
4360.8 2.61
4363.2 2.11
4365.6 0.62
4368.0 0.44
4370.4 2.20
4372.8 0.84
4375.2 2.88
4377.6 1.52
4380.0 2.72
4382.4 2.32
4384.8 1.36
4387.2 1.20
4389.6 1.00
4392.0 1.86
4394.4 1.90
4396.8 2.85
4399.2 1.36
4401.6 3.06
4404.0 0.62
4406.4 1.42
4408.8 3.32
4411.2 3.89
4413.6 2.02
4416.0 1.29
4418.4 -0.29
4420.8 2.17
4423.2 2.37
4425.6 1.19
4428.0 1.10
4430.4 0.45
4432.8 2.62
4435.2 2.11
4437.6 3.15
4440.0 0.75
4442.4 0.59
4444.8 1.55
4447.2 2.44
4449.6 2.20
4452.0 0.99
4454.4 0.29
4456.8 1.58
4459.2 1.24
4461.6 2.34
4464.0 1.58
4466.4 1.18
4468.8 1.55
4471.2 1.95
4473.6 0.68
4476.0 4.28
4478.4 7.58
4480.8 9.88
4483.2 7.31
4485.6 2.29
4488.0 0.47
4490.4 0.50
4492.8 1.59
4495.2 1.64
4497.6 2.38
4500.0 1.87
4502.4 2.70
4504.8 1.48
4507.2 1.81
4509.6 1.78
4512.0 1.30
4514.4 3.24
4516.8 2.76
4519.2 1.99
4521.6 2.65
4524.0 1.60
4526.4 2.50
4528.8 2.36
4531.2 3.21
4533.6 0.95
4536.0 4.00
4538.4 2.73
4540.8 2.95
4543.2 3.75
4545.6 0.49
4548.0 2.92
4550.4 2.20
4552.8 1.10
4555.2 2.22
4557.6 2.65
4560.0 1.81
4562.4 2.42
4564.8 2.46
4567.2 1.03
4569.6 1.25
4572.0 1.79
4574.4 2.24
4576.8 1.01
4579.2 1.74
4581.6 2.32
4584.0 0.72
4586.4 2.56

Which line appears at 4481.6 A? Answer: [O II]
